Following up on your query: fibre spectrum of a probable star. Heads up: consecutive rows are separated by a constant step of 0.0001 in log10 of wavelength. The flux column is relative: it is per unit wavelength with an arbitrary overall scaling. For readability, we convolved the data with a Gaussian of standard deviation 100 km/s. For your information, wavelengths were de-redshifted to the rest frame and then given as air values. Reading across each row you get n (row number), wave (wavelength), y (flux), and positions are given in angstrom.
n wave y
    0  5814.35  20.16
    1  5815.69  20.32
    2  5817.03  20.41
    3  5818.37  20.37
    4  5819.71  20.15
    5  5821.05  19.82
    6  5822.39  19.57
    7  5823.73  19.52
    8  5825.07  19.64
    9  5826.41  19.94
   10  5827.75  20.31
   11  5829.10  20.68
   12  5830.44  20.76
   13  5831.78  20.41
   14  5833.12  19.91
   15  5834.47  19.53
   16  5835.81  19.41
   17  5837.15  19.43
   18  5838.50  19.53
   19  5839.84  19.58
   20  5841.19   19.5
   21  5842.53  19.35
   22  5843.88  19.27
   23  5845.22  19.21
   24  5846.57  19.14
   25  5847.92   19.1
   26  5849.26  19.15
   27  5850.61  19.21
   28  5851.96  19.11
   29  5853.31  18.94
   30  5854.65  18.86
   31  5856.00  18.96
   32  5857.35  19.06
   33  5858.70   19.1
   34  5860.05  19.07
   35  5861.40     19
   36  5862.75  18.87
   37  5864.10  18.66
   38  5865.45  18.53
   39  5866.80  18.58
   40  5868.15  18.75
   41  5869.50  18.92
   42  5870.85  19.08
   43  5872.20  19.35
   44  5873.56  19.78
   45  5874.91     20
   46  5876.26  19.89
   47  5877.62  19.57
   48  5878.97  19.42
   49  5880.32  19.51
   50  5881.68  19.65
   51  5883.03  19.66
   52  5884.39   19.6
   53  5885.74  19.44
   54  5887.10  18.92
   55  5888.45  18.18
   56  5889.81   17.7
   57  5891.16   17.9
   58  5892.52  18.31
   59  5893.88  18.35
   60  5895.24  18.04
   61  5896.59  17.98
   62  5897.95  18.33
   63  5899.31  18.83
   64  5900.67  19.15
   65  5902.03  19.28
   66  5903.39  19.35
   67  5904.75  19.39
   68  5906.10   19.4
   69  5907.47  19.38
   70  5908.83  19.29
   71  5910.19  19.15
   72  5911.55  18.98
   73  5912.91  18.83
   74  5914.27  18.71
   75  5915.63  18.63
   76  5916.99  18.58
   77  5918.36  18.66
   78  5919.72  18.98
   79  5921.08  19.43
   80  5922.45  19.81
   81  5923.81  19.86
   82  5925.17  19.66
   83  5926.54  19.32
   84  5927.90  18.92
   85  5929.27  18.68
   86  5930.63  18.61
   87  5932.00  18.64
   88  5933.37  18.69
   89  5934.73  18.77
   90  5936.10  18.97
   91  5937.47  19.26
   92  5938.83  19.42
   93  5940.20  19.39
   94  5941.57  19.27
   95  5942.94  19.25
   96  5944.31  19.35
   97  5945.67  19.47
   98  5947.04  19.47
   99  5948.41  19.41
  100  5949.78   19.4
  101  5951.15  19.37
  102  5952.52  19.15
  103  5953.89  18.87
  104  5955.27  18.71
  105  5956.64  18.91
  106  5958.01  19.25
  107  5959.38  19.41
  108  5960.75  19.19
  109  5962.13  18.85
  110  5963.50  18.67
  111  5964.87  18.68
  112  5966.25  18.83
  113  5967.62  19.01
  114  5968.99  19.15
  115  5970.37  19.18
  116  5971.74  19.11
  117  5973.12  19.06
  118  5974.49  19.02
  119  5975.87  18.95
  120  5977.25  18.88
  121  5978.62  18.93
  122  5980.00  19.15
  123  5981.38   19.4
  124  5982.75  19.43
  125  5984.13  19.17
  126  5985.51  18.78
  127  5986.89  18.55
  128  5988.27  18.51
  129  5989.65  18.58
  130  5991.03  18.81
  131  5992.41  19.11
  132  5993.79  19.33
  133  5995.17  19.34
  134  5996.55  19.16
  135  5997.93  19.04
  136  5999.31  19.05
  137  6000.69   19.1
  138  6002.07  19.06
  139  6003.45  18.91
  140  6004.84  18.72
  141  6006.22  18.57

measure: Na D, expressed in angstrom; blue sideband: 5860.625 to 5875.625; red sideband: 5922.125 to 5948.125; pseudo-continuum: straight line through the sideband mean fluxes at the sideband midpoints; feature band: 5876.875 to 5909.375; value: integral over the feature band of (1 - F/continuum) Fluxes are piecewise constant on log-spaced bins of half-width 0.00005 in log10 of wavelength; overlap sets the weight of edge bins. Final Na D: 0.3 angstrom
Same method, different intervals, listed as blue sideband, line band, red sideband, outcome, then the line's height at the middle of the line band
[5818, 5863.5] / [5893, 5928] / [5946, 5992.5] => 0.43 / 19.2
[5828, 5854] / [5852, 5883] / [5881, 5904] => -0.07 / 19.1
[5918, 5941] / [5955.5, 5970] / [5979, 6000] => 0.06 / 19.1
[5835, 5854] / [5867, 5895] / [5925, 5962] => 0.23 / 19.2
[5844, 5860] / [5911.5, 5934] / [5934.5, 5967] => 0.15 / 19.1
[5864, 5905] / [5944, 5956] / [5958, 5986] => -0.13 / 19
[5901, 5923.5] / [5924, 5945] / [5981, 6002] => 0.00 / 19.1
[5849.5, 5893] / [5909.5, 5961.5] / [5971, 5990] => -0.31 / 19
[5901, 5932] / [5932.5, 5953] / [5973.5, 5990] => -0.20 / 19.1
